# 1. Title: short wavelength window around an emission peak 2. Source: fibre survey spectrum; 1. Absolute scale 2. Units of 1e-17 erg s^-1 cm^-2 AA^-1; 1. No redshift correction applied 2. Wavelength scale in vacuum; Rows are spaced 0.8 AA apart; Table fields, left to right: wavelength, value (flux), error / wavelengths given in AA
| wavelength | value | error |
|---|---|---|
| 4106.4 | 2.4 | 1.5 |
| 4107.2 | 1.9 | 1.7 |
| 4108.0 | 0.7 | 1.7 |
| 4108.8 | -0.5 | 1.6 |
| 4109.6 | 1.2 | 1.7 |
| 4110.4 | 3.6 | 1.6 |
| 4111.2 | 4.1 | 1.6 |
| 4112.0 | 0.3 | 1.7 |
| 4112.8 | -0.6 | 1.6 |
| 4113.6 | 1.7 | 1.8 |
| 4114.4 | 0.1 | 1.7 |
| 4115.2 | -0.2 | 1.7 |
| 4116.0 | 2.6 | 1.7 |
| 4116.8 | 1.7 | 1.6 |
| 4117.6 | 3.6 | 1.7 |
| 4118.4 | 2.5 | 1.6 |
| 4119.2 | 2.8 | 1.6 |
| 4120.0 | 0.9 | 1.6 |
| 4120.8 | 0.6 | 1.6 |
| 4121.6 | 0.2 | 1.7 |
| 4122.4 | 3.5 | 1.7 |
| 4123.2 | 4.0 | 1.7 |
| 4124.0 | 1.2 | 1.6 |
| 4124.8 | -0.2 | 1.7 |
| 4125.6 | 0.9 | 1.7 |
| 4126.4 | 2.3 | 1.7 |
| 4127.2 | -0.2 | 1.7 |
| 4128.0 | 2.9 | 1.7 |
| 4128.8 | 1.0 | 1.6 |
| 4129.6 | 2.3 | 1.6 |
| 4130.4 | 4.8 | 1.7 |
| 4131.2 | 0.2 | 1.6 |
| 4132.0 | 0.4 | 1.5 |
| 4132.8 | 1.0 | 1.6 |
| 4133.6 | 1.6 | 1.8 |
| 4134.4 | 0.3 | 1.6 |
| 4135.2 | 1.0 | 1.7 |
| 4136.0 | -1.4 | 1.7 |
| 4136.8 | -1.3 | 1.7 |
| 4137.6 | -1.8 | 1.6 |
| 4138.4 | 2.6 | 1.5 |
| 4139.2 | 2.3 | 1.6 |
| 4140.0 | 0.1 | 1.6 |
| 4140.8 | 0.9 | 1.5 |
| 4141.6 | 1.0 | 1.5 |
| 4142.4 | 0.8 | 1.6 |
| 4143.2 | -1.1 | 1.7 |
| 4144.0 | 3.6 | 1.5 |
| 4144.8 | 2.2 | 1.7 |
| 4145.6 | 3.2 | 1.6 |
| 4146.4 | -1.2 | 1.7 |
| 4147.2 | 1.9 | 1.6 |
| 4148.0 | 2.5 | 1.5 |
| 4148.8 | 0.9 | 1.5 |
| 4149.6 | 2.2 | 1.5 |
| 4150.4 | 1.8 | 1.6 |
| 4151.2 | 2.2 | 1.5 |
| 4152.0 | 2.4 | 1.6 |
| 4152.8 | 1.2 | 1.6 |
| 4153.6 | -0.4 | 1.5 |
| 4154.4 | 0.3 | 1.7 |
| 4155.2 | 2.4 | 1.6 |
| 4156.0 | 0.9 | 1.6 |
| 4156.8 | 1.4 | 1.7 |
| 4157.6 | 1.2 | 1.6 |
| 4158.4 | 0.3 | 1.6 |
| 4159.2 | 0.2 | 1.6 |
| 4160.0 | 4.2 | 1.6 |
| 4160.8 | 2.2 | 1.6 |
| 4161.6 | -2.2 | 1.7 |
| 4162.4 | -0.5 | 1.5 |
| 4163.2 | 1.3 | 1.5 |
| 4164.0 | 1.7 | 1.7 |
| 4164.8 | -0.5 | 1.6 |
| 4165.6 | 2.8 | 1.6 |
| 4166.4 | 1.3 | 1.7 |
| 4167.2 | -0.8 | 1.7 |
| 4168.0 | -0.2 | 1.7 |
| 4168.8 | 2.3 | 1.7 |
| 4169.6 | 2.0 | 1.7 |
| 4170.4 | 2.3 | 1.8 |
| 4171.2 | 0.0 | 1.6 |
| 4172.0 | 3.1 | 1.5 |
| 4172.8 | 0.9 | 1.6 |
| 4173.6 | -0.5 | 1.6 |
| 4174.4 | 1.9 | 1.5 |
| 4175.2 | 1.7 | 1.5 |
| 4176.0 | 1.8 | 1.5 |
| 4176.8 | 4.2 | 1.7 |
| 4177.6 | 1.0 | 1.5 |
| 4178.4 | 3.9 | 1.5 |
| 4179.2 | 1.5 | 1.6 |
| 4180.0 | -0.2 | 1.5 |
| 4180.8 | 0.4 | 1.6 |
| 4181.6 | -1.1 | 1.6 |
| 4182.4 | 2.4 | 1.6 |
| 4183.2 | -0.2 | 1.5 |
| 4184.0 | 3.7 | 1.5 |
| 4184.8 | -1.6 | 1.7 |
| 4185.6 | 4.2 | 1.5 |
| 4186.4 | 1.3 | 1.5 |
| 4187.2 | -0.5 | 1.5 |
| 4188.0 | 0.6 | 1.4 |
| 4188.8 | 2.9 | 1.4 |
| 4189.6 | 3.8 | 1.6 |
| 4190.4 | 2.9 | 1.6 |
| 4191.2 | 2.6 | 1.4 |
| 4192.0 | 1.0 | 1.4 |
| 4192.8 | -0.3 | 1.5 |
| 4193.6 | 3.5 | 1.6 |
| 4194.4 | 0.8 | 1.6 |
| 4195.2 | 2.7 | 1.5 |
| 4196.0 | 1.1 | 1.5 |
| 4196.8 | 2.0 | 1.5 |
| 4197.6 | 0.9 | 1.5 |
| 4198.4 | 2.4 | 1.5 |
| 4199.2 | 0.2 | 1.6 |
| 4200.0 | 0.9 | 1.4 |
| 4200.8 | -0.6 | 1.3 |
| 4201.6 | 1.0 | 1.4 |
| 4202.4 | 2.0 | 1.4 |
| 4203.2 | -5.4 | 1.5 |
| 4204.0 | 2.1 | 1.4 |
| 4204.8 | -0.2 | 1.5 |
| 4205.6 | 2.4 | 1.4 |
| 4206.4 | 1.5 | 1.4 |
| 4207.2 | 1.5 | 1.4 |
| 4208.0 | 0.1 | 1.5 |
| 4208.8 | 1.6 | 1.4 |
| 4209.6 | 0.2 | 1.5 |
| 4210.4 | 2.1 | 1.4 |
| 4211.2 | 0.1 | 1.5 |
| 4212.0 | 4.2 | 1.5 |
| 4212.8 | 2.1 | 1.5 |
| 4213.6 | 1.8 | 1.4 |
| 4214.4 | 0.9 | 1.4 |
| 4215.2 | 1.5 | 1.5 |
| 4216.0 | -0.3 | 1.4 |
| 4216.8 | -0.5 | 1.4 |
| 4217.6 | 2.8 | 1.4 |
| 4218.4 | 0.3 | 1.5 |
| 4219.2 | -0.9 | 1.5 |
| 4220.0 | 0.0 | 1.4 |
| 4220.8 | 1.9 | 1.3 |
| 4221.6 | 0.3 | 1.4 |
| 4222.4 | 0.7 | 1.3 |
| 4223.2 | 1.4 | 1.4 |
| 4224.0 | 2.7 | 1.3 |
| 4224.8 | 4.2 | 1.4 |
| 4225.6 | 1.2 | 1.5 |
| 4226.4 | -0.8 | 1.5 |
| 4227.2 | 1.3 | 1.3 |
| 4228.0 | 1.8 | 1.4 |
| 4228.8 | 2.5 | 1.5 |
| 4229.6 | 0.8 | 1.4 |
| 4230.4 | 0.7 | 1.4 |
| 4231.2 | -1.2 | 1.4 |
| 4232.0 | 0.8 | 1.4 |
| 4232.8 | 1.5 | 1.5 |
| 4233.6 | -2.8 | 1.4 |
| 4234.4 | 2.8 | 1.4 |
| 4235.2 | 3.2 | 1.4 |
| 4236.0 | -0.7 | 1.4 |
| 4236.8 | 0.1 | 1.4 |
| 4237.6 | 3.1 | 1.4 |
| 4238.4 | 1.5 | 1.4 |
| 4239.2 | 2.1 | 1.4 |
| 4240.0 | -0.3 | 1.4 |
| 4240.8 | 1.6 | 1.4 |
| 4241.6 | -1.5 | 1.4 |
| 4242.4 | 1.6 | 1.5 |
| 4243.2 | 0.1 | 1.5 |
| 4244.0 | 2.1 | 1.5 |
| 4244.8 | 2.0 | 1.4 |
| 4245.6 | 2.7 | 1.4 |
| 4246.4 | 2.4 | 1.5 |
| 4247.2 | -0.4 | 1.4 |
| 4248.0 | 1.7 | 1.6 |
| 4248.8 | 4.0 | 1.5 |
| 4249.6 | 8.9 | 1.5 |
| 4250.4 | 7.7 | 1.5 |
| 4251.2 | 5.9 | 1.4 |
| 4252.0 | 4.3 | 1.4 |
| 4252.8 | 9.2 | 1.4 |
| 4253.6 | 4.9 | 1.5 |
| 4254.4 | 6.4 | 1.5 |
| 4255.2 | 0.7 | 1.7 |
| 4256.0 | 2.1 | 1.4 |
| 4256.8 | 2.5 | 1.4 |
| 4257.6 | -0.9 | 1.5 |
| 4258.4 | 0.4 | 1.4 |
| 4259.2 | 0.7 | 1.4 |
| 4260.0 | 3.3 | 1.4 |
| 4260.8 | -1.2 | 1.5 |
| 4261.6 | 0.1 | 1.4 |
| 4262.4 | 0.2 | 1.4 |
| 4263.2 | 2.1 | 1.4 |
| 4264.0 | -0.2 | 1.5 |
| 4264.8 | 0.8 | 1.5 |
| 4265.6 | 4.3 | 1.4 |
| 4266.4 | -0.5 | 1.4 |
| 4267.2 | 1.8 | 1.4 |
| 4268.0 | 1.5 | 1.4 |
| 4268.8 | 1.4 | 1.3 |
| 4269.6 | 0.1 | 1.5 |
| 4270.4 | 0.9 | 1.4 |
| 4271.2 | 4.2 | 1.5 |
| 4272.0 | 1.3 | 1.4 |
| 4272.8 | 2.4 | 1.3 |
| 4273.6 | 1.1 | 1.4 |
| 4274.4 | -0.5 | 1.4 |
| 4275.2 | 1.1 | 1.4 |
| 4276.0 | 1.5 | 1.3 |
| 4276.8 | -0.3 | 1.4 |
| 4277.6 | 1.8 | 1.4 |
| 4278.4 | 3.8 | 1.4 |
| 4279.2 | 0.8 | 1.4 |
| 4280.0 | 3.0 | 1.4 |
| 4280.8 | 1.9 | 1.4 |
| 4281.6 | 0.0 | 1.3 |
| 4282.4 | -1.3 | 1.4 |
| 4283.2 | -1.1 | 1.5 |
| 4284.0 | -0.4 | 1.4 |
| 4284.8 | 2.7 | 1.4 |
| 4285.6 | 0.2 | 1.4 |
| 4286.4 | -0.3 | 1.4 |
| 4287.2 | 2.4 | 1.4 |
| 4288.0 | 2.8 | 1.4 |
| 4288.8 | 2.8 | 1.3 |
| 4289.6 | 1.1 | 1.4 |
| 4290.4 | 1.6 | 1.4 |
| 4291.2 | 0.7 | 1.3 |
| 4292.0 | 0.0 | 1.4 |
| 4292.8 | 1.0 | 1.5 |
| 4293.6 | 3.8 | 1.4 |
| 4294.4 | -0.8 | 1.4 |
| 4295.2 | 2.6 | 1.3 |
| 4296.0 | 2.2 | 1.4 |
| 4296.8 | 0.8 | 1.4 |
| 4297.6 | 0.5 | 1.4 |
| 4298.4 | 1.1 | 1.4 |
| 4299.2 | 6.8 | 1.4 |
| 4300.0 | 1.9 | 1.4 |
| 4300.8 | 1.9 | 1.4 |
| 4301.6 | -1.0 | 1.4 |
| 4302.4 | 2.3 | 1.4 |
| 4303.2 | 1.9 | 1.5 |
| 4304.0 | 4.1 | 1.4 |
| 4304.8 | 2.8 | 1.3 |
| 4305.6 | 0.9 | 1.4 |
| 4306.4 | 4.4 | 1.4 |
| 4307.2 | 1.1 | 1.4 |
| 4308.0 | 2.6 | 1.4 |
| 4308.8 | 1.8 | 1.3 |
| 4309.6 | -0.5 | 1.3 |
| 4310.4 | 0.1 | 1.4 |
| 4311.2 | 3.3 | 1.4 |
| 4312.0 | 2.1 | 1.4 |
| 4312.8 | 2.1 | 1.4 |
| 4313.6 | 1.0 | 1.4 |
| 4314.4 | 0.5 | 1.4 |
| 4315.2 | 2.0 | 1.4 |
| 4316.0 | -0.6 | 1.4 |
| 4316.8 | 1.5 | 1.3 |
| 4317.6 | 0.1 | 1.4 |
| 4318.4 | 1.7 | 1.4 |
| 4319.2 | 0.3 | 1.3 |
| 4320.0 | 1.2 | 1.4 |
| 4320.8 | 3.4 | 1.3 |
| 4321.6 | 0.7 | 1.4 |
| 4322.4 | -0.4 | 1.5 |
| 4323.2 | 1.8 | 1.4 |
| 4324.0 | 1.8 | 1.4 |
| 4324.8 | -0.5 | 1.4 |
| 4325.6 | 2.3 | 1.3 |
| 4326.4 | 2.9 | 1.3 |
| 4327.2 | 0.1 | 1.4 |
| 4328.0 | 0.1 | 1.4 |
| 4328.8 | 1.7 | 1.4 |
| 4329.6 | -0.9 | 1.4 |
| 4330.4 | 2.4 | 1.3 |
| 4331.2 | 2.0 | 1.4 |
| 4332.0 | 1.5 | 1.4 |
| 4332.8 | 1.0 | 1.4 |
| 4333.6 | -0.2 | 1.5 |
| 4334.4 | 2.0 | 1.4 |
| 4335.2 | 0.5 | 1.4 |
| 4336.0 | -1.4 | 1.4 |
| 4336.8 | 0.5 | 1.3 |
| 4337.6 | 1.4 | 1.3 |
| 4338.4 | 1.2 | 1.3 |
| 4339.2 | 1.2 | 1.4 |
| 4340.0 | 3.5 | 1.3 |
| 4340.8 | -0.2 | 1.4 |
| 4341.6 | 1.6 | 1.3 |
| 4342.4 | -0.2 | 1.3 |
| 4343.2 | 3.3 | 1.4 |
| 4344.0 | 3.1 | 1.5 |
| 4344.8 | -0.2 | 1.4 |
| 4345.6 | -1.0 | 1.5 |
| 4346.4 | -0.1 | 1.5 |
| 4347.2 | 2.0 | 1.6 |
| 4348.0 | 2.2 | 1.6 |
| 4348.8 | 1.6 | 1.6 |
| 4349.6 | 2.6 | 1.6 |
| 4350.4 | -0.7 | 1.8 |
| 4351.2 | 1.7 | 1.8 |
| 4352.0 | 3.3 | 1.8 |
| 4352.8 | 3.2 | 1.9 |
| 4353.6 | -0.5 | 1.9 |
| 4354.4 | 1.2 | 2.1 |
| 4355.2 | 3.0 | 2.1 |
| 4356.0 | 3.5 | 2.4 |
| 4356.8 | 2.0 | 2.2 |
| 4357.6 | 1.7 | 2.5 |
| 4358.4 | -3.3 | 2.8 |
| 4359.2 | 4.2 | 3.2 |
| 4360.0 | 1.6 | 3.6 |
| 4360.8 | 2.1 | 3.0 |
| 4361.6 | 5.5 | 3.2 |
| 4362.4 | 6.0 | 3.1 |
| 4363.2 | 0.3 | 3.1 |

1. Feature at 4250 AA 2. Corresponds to [O II] 3727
